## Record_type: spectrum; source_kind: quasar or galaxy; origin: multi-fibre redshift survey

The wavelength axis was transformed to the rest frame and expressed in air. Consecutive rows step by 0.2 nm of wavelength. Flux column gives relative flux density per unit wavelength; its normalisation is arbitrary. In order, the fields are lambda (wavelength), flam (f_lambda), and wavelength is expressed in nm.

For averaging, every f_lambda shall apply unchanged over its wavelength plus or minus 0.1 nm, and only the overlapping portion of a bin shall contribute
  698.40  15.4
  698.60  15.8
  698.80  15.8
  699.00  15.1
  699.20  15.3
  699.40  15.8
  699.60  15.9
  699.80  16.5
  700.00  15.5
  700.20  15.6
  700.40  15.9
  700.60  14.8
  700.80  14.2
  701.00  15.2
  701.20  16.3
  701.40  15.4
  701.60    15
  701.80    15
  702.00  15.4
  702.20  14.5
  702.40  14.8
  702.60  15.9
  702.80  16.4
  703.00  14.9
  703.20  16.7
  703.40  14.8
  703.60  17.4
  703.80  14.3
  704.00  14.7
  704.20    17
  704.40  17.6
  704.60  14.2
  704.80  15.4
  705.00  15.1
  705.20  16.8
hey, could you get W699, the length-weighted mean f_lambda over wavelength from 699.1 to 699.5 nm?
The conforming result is 15.6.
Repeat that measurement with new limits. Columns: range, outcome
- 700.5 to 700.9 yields 14.5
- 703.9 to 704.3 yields 15.9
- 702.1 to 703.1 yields 15.3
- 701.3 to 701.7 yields 15.2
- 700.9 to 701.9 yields 15.4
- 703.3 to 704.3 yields 15.6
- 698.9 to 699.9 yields 15.7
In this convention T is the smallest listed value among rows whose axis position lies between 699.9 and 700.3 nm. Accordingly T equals 15.5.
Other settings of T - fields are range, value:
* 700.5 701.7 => 14.2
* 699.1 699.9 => 15.3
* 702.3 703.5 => 14.8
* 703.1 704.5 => 14.3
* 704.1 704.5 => 17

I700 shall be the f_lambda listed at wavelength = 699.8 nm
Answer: 16.5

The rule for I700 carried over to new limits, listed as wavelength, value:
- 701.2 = 16.3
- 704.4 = 17.6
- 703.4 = 14.8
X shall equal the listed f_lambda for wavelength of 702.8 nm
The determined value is 16.4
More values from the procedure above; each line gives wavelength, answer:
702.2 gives 14.5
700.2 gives 15.6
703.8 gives 14.3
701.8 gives 15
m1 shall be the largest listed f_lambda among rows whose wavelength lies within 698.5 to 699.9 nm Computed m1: 16.5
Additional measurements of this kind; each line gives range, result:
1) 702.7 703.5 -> 16.7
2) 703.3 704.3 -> 17.4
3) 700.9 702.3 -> 16.3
